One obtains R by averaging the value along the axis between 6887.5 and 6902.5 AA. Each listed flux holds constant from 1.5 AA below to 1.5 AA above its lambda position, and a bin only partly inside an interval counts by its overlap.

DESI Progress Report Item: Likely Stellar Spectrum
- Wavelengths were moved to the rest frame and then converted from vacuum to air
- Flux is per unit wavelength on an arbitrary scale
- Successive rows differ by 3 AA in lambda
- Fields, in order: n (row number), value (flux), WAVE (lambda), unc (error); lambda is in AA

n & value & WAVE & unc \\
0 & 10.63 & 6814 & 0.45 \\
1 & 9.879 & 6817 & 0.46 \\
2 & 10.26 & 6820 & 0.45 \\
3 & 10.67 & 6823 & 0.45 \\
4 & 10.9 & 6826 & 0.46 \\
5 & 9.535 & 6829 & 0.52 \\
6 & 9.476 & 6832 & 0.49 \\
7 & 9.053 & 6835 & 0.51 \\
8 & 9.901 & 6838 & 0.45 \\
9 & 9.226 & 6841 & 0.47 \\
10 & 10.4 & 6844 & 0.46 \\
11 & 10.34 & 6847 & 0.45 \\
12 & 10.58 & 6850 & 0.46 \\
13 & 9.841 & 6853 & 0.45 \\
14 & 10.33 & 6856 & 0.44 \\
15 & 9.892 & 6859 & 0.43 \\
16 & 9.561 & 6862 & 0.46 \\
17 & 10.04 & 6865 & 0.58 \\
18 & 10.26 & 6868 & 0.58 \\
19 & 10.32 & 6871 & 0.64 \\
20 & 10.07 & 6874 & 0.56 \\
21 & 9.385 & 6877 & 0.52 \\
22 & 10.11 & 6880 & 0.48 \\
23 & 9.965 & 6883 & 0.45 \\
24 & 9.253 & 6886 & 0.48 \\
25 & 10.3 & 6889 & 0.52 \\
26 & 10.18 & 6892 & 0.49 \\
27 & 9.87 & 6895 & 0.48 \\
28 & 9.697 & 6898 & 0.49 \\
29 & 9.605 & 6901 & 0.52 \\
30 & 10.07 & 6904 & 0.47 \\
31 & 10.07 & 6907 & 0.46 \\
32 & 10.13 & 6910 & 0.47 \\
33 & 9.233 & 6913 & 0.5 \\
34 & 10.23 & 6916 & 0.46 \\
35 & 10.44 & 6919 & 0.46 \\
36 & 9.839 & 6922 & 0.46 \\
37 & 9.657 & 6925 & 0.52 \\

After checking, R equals 9.93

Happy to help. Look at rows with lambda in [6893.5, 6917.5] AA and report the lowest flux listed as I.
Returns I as 9.233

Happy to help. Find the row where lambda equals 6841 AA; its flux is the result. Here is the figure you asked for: 9.226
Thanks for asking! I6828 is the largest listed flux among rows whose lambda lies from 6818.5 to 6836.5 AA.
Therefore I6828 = 10.9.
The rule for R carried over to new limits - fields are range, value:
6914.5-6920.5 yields 10.3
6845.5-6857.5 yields 10.3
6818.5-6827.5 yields 10.6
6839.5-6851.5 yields 10.1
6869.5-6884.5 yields 9.97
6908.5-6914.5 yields 9.68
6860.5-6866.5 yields 9.8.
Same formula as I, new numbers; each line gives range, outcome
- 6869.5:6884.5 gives 9.385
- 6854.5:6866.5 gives 9.561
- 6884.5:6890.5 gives 9.253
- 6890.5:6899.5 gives 9.697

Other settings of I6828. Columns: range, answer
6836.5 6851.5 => 10.58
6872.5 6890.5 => 10.3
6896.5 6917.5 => 10.23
